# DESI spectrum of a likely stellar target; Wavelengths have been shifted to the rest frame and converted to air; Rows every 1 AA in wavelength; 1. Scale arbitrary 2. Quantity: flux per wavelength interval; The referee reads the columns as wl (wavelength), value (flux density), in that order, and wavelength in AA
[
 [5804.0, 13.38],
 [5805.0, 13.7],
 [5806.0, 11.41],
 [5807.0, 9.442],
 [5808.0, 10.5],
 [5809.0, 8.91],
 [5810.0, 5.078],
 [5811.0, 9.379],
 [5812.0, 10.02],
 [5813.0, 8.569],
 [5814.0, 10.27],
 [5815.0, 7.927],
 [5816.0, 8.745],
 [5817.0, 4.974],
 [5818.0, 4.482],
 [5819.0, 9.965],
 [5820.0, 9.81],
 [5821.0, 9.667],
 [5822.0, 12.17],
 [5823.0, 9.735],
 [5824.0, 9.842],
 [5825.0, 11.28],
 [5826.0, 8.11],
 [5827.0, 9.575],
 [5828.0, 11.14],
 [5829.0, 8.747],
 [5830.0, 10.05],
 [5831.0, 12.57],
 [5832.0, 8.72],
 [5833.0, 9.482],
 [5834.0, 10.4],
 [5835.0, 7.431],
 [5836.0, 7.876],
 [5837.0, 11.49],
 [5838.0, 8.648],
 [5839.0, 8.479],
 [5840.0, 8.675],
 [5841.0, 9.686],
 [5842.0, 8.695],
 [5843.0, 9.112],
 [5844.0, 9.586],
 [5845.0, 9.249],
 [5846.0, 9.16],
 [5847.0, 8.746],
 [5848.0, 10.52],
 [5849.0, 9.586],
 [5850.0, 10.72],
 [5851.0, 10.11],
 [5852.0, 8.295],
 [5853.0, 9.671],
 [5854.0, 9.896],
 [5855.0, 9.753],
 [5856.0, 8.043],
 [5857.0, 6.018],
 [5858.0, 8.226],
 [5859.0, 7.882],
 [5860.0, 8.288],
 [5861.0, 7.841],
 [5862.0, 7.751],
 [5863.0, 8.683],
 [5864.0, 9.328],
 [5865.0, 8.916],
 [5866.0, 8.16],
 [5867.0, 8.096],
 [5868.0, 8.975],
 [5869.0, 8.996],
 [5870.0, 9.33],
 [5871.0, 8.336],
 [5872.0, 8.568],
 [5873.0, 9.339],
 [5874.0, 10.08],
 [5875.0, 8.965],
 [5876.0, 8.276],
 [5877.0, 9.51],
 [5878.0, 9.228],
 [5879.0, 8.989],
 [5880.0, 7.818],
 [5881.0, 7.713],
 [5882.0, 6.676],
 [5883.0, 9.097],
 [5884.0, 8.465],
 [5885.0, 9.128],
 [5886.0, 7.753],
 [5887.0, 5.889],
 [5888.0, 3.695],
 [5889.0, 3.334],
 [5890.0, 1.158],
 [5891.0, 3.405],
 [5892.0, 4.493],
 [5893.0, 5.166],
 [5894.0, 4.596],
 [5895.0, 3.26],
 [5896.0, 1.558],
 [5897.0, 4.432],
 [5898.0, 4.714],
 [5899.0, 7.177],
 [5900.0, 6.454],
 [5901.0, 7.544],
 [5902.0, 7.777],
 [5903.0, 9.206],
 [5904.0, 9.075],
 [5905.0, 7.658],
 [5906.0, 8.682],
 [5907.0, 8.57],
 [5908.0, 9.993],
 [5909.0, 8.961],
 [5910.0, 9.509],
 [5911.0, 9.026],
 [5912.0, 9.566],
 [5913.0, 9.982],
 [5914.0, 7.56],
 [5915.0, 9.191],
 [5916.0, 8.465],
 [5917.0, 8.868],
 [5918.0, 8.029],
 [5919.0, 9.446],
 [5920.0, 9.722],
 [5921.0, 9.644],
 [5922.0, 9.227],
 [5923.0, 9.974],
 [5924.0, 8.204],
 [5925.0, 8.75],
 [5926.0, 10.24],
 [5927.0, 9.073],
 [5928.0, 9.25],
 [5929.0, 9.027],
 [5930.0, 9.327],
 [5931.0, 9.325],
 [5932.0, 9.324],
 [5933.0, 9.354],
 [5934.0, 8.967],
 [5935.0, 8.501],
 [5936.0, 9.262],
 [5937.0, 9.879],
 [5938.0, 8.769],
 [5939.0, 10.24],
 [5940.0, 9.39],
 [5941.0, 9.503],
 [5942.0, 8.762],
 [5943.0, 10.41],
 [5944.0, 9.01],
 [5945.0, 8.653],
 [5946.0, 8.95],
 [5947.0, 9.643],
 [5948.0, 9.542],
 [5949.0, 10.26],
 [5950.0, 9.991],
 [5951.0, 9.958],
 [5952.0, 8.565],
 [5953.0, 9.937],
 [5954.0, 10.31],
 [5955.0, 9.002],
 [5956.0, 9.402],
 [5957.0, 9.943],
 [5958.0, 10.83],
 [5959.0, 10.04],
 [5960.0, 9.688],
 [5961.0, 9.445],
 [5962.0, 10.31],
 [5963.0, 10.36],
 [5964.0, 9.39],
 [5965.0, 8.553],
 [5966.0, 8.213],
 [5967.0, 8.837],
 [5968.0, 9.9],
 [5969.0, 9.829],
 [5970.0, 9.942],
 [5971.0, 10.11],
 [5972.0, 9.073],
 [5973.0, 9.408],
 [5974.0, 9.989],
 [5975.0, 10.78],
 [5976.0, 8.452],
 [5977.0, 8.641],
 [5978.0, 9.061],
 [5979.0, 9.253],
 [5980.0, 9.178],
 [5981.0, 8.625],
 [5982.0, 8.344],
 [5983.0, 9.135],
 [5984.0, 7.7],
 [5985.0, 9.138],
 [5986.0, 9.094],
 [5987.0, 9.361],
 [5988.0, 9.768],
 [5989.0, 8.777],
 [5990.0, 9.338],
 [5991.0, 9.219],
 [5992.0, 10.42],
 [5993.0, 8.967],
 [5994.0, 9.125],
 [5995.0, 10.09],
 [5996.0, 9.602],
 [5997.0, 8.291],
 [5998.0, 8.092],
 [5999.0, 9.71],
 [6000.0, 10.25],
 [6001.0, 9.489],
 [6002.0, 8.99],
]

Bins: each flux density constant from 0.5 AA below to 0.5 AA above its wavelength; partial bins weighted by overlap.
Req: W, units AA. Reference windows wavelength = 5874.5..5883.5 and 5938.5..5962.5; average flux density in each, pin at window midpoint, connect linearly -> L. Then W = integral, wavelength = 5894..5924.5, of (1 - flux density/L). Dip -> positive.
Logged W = 3.4 AA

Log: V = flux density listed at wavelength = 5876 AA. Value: 8.276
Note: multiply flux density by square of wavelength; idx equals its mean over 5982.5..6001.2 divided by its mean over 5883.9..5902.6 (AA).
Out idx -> 1.83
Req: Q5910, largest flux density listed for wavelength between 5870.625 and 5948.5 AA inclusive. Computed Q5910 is 10.41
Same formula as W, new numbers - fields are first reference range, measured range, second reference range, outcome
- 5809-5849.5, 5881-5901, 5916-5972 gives 8.40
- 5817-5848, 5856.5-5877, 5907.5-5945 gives 1.73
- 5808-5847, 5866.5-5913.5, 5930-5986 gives 9.45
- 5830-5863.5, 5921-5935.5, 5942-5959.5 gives 0.50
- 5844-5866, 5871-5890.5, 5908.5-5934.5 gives 3.05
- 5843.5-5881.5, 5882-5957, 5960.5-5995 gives 7.17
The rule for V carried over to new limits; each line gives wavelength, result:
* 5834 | 10.4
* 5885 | 9.128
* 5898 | 4.714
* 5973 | 9.408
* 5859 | 7.882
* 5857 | 6.018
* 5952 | 8.565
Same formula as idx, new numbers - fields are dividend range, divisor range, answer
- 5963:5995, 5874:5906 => 1.44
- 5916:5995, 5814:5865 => 1.07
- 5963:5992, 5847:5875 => 1.08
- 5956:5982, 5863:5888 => 1.16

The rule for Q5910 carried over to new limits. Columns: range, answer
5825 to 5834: 12.57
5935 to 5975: 10.83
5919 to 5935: 10.24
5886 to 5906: 9.206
